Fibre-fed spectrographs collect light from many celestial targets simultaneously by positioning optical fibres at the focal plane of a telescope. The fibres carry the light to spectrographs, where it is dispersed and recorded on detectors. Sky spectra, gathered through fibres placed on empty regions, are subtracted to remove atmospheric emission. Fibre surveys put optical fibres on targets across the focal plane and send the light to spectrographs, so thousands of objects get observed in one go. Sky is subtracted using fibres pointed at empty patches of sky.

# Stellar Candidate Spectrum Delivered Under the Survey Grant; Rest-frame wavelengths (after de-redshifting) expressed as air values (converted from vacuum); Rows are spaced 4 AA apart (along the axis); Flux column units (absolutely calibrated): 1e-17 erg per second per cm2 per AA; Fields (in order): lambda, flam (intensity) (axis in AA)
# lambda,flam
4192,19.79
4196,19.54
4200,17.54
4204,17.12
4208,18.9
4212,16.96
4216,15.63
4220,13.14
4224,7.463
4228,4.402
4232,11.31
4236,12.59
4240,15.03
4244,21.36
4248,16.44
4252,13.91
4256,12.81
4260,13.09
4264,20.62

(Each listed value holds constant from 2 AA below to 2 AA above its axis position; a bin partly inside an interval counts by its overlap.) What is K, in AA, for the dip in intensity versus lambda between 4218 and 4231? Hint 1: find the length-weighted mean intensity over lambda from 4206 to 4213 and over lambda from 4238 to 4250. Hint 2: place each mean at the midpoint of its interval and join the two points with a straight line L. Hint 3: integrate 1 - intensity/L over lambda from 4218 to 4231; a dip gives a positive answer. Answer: 6.8 AA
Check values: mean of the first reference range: 18.1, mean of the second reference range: 17.6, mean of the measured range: 8.56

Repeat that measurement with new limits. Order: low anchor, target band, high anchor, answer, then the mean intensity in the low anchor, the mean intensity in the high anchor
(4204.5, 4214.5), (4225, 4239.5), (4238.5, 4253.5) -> 6.1 AA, 17.7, 16.8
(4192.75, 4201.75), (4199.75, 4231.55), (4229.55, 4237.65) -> 3.9 AA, 18.7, 11.5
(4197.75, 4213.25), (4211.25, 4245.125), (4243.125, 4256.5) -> 8.2 AA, 17.7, 16.1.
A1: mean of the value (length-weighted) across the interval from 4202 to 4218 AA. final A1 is 17.2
